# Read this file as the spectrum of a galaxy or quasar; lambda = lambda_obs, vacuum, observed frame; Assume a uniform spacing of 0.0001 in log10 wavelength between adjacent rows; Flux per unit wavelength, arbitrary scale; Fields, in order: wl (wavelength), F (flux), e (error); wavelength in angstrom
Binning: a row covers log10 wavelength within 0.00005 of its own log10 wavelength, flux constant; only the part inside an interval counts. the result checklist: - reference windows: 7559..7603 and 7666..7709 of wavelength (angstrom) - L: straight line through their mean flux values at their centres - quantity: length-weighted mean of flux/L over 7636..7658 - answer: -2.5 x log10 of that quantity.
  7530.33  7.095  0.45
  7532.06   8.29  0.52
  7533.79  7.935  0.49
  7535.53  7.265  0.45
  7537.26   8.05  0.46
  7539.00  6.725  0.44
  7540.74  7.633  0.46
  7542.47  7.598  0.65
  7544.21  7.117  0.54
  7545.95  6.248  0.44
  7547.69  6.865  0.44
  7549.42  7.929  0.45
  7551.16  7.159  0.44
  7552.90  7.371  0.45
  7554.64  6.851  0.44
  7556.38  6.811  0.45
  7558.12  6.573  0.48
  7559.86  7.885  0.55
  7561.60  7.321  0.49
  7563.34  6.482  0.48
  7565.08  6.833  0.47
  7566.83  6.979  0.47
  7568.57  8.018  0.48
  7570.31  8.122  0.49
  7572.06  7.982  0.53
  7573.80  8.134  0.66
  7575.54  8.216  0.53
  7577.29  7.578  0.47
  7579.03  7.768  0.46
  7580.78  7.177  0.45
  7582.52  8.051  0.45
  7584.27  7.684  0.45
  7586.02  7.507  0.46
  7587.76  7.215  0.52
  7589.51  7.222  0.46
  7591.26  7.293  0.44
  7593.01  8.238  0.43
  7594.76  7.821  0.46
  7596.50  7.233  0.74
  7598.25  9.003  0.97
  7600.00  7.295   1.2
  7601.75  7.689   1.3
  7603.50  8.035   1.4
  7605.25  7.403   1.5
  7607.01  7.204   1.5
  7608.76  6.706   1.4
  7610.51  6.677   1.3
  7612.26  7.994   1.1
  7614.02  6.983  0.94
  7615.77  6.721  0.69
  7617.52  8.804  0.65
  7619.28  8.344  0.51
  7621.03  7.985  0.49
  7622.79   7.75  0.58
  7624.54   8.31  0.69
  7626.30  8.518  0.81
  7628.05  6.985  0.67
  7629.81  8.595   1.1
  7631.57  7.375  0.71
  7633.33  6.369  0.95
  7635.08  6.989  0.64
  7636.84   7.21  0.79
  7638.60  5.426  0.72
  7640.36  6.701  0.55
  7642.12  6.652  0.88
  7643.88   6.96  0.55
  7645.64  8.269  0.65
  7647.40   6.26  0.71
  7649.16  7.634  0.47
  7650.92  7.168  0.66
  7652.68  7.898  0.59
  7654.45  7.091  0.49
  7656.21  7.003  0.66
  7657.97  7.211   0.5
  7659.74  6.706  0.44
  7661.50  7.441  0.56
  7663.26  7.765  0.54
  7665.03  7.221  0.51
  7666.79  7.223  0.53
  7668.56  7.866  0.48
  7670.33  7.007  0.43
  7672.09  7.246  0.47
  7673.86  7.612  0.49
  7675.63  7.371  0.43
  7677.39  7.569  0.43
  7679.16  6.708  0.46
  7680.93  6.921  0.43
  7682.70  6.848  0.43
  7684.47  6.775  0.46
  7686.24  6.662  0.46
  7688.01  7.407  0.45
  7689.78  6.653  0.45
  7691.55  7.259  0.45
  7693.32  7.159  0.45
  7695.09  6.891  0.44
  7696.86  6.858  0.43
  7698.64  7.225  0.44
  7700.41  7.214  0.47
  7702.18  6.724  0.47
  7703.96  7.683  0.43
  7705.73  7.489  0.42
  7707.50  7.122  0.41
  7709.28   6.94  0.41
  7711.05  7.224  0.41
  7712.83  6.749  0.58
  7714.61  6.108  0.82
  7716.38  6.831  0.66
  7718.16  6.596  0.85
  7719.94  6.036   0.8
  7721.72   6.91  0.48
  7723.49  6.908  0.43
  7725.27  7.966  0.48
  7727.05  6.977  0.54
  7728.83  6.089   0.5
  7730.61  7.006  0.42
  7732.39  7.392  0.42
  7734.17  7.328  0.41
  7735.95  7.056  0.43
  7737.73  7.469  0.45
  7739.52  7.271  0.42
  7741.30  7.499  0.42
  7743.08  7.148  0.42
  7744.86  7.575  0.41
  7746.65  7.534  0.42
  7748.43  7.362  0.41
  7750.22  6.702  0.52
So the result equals 0.04 mag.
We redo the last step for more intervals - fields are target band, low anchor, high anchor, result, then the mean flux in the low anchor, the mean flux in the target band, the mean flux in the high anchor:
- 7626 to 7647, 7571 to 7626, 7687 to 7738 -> 0.05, 7.69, 7.11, 7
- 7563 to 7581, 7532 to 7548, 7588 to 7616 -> -0.03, 7.34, 7.62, 7.48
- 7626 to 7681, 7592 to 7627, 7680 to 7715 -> 0.02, 7.73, 7.21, 7.01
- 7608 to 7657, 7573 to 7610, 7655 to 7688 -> 0.01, 7.63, 7.34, 7.18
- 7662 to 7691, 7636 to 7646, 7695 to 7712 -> -0.03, 6.79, 7.18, 7.15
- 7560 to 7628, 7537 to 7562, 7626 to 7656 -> -0.07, 7.19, 7.63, 7.15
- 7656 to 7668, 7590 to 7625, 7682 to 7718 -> 0.00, 7.66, 7.25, 6.98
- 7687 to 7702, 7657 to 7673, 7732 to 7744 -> 0.04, 7.3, 7.07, 7.31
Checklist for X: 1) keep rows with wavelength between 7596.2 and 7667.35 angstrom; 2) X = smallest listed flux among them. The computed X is 5.426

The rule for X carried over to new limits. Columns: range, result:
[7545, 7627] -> 6.248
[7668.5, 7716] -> 6.108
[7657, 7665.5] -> 6.706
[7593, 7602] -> 7.233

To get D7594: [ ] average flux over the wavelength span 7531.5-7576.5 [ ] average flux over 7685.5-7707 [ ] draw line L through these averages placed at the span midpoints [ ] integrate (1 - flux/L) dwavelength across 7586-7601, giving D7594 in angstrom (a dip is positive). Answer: -0.7 angstrom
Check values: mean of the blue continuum 7.39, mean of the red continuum 7.11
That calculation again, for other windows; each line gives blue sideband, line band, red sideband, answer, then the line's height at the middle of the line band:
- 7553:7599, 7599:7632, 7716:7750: -1.1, 7.42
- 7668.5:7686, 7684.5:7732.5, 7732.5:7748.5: 1.9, 7.25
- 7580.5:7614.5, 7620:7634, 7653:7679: -0.6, 7.43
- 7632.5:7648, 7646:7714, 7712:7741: -3.1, 6.84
